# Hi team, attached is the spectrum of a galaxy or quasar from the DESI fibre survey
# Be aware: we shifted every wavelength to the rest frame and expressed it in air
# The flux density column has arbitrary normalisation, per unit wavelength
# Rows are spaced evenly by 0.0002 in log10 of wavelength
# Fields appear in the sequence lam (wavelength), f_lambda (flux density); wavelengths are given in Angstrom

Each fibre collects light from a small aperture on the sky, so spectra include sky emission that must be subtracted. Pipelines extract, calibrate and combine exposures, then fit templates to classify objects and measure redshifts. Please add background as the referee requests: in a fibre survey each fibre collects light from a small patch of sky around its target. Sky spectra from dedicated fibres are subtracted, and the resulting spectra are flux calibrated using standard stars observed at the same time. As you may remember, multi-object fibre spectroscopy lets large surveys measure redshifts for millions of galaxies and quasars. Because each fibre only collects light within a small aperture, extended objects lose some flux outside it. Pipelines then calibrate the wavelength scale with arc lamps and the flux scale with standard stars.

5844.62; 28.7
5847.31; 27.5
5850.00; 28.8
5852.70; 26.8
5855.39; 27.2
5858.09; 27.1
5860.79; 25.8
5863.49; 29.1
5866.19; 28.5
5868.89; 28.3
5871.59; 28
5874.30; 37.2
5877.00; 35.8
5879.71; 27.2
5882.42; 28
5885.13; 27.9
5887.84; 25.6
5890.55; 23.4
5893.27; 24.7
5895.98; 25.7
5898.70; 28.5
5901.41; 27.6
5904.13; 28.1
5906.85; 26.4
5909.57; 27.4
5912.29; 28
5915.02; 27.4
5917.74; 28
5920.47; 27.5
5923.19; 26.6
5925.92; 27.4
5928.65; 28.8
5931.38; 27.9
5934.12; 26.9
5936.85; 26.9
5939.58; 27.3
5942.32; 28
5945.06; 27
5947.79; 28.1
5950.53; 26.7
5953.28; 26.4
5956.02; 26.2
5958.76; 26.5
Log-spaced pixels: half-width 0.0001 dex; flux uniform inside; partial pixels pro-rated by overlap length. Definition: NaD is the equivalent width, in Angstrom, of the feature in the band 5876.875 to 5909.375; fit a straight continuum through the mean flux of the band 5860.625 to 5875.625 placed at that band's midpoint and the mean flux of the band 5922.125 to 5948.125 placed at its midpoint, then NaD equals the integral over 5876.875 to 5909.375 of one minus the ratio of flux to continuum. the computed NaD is 2.05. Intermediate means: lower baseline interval 29.8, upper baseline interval 27.5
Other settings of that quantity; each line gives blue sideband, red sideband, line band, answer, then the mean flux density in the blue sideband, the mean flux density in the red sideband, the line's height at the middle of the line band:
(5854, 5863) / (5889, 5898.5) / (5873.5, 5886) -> -2.5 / 26.9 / 25.1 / 25.8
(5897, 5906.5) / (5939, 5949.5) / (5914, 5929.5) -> 0.1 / 27.8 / 27.6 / 27.7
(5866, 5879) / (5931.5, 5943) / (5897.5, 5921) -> 1.2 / 31.6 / 27.3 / 29.2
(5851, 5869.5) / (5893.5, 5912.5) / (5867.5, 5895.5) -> -1.2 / 27.5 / 27.2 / 27.4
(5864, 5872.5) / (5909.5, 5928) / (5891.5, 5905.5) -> 0.5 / 28.4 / 27.5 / 27.9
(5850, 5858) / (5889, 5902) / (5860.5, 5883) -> -2.8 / 27.3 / 25.9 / 26.7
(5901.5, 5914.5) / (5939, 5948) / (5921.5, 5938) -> 0.1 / 27.5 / 27.6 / 27.5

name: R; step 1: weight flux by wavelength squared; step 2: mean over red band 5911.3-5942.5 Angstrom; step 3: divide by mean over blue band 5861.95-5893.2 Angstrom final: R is 0.97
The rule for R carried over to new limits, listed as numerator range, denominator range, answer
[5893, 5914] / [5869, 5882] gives 0.87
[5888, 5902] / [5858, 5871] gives 0.94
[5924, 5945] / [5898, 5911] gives 1.01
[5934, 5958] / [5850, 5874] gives 0.99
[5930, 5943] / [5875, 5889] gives 0.95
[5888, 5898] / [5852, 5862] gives 0.95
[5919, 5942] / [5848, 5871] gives 1.01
